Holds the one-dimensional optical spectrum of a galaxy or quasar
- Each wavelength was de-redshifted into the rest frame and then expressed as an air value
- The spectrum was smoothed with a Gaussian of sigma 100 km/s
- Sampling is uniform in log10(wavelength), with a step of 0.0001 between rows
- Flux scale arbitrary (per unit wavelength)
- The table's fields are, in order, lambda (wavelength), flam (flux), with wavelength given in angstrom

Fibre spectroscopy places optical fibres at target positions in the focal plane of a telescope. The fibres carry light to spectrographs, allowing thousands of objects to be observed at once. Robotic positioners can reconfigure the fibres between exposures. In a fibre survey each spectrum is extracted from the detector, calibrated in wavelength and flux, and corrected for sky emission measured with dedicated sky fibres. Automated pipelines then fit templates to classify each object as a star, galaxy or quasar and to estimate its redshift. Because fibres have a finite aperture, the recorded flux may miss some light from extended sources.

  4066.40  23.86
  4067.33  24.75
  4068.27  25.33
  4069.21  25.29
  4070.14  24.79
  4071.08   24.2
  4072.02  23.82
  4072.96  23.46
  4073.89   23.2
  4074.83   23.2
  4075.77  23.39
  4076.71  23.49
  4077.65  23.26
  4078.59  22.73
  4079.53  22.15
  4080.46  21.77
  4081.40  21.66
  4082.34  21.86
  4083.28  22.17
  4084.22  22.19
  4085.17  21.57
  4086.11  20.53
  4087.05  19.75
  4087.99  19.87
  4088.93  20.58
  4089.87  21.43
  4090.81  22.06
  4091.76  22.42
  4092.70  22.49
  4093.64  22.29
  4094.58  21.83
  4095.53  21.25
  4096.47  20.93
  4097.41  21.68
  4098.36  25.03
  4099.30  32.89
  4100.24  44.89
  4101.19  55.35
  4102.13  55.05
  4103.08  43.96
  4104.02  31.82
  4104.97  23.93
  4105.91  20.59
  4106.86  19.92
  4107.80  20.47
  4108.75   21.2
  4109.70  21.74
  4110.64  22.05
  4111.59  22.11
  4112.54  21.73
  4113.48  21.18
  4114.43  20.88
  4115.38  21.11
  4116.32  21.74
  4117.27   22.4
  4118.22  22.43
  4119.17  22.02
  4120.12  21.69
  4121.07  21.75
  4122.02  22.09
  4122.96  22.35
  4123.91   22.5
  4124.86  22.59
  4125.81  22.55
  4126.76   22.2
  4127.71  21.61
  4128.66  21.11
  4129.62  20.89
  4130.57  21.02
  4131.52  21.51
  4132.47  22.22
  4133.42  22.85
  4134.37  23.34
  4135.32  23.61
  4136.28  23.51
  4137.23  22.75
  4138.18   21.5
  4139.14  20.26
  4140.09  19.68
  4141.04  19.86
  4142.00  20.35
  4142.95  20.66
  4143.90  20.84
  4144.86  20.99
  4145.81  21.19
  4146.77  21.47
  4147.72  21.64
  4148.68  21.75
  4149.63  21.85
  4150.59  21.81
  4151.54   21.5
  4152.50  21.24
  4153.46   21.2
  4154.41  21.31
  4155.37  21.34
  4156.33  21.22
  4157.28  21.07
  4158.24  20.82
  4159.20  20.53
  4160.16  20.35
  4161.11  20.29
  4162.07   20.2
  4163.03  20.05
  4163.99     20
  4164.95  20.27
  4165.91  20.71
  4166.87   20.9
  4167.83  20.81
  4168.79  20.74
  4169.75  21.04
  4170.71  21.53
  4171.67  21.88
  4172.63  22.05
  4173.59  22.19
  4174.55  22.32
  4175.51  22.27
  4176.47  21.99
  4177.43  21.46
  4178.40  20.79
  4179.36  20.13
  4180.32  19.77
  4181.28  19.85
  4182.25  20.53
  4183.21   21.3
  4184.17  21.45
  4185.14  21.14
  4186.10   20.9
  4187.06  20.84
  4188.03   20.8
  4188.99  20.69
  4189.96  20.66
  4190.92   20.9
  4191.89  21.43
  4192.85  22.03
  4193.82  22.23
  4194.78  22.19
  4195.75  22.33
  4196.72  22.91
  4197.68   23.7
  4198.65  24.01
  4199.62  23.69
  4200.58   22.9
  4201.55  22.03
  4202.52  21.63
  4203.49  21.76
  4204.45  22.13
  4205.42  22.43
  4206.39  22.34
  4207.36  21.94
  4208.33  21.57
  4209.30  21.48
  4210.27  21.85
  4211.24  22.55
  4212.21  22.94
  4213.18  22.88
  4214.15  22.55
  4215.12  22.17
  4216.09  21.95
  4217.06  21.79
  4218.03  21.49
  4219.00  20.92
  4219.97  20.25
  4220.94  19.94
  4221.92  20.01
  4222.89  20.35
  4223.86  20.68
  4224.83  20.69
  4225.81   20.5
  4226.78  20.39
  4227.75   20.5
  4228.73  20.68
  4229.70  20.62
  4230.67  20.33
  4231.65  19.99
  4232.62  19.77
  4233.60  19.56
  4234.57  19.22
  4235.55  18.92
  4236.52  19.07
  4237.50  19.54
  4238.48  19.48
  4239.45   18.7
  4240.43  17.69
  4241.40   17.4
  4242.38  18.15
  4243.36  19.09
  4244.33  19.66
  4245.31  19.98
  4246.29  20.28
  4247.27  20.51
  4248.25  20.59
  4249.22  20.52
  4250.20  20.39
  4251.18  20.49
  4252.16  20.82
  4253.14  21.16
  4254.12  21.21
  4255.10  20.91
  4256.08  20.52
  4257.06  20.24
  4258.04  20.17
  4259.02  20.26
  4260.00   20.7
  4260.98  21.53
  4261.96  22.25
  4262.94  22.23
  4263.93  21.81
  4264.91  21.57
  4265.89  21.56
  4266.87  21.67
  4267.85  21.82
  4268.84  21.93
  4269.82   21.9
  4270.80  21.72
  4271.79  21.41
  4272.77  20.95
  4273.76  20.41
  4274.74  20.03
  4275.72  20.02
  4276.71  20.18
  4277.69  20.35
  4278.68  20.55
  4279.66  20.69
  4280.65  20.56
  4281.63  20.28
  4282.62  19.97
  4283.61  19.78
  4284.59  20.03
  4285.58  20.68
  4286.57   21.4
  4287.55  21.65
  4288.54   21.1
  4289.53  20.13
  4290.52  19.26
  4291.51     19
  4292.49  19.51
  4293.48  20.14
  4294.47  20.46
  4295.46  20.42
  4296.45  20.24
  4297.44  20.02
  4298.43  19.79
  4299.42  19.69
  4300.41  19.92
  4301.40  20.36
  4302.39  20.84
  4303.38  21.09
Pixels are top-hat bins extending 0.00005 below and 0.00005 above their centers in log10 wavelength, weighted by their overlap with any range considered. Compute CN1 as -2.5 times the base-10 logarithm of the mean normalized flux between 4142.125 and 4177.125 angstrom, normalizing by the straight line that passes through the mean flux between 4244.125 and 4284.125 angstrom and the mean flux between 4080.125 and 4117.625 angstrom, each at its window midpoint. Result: 0.11 mag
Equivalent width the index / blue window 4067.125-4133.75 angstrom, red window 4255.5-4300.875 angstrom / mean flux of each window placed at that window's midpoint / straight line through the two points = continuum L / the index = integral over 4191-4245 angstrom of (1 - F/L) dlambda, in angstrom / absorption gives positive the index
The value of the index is 1.9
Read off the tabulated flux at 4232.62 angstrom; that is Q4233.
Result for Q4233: 19.77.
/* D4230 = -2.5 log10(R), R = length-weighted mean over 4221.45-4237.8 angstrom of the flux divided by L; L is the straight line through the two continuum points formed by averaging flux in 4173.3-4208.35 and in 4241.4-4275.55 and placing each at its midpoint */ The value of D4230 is 0.059 mag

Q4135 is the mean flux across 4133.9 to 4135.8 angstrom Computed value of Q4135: 23.5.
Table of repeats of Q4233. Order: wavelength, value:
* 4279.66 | 20.69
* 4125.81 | 22.55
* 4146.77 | 21.47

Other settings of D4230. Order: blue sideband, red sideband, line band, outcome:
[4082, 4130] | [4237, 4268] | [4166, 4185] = 0.06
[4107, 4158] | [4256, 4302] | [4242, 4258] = 0.03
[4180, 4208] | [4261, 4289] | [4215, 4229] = 0.04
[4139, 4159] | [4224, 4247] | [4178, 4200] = -0.06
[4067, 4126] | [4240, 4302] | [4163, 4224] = 0.03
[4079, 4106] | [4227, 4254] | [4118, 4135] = 0.13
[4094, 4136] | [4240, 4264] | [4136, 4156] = 0.13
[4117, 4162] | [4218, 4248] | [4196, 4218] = -0.11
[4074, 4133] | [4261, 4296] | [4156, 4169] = 0.12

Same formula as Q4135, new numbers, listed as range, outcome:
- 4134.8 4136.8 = 23.5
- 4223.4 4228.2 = 20.6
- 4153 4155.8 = 21.3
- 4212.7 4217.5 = 22.3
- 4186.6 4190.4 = 20.7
